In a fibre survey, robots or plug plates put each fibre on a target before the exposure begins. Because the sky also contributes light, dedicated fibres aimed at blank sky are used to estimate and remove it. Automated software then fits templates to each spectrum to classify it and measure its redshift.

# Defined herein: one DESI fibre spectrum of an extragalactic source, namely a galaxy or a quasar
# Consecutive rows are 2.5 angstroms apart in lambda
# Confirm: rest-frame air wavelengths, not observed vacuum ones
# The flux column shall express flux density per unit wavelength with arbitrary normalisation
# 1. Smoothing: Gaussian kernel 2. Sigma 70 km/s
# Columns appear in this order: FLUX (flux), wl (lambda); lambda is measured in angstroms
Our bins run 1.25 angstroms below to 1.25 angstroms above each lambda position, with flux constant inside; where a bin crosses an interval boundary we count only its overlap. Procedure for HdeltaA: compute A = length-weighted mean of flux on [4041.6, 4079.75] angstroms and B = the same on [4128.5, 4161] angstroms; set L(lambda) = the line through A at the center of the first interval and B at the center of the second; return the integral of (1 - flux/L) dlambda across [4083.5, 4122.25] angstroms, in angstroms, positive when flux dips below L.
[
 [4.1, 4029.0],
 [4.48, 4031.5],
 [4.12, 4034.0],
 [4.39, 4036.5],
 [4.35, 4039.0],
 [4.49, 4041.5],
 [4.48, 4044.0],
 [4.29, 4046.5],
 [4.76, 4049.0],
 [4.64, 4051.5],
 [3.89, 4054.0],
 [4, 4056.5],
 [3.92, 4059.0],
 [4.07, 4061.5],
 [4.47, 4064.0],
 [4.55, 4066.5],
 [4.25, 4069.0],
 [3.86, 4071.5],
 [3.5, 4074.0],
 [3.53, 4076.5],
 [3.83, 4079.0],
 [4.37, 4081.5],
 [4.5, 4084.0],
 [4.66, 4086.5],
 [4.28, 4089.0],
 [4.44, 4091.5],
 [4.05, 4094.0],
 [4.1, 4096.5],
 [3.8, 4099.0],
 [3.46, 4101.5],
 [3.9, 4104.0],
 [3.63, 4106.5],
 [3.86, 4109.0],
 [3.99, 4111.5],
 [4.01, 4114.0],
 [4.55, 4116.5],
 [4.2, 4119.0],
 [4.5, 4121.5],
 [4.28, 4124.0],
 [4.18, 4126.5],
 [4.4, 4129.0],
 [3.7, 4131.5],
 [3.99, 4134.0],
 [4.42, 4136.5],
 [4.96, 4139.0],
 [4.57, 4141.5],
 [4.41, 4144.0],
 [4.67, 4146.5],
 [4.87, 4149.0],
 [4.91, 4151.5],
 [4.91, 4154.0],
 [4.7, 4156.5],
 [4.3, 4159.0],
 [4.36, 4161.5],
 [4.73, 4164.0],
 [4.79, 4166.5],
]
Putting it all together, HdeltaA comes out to 2.04 angstroms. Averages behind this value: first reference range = 4.15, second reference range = 4.52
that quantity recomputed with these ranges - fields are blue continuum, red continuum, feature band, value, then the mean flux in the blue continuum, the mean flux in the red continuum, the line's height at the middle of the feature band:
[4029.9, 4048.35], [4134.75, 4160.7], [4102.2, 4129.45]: 2.7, 4.38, 4.65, 4.57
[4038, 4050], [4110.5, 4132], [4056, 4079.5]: 2.1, 4.47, 4.22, 4.39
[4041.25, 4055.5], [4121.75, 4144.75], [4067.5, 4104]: 2.8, 4.41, 4.33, 4.38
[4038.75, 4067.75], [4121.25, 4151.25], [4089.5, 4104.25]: 1.3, 4.33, 4.43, 4.38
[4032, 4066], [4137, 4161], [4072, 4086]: 1.4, 4.31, 4.68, 4.42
